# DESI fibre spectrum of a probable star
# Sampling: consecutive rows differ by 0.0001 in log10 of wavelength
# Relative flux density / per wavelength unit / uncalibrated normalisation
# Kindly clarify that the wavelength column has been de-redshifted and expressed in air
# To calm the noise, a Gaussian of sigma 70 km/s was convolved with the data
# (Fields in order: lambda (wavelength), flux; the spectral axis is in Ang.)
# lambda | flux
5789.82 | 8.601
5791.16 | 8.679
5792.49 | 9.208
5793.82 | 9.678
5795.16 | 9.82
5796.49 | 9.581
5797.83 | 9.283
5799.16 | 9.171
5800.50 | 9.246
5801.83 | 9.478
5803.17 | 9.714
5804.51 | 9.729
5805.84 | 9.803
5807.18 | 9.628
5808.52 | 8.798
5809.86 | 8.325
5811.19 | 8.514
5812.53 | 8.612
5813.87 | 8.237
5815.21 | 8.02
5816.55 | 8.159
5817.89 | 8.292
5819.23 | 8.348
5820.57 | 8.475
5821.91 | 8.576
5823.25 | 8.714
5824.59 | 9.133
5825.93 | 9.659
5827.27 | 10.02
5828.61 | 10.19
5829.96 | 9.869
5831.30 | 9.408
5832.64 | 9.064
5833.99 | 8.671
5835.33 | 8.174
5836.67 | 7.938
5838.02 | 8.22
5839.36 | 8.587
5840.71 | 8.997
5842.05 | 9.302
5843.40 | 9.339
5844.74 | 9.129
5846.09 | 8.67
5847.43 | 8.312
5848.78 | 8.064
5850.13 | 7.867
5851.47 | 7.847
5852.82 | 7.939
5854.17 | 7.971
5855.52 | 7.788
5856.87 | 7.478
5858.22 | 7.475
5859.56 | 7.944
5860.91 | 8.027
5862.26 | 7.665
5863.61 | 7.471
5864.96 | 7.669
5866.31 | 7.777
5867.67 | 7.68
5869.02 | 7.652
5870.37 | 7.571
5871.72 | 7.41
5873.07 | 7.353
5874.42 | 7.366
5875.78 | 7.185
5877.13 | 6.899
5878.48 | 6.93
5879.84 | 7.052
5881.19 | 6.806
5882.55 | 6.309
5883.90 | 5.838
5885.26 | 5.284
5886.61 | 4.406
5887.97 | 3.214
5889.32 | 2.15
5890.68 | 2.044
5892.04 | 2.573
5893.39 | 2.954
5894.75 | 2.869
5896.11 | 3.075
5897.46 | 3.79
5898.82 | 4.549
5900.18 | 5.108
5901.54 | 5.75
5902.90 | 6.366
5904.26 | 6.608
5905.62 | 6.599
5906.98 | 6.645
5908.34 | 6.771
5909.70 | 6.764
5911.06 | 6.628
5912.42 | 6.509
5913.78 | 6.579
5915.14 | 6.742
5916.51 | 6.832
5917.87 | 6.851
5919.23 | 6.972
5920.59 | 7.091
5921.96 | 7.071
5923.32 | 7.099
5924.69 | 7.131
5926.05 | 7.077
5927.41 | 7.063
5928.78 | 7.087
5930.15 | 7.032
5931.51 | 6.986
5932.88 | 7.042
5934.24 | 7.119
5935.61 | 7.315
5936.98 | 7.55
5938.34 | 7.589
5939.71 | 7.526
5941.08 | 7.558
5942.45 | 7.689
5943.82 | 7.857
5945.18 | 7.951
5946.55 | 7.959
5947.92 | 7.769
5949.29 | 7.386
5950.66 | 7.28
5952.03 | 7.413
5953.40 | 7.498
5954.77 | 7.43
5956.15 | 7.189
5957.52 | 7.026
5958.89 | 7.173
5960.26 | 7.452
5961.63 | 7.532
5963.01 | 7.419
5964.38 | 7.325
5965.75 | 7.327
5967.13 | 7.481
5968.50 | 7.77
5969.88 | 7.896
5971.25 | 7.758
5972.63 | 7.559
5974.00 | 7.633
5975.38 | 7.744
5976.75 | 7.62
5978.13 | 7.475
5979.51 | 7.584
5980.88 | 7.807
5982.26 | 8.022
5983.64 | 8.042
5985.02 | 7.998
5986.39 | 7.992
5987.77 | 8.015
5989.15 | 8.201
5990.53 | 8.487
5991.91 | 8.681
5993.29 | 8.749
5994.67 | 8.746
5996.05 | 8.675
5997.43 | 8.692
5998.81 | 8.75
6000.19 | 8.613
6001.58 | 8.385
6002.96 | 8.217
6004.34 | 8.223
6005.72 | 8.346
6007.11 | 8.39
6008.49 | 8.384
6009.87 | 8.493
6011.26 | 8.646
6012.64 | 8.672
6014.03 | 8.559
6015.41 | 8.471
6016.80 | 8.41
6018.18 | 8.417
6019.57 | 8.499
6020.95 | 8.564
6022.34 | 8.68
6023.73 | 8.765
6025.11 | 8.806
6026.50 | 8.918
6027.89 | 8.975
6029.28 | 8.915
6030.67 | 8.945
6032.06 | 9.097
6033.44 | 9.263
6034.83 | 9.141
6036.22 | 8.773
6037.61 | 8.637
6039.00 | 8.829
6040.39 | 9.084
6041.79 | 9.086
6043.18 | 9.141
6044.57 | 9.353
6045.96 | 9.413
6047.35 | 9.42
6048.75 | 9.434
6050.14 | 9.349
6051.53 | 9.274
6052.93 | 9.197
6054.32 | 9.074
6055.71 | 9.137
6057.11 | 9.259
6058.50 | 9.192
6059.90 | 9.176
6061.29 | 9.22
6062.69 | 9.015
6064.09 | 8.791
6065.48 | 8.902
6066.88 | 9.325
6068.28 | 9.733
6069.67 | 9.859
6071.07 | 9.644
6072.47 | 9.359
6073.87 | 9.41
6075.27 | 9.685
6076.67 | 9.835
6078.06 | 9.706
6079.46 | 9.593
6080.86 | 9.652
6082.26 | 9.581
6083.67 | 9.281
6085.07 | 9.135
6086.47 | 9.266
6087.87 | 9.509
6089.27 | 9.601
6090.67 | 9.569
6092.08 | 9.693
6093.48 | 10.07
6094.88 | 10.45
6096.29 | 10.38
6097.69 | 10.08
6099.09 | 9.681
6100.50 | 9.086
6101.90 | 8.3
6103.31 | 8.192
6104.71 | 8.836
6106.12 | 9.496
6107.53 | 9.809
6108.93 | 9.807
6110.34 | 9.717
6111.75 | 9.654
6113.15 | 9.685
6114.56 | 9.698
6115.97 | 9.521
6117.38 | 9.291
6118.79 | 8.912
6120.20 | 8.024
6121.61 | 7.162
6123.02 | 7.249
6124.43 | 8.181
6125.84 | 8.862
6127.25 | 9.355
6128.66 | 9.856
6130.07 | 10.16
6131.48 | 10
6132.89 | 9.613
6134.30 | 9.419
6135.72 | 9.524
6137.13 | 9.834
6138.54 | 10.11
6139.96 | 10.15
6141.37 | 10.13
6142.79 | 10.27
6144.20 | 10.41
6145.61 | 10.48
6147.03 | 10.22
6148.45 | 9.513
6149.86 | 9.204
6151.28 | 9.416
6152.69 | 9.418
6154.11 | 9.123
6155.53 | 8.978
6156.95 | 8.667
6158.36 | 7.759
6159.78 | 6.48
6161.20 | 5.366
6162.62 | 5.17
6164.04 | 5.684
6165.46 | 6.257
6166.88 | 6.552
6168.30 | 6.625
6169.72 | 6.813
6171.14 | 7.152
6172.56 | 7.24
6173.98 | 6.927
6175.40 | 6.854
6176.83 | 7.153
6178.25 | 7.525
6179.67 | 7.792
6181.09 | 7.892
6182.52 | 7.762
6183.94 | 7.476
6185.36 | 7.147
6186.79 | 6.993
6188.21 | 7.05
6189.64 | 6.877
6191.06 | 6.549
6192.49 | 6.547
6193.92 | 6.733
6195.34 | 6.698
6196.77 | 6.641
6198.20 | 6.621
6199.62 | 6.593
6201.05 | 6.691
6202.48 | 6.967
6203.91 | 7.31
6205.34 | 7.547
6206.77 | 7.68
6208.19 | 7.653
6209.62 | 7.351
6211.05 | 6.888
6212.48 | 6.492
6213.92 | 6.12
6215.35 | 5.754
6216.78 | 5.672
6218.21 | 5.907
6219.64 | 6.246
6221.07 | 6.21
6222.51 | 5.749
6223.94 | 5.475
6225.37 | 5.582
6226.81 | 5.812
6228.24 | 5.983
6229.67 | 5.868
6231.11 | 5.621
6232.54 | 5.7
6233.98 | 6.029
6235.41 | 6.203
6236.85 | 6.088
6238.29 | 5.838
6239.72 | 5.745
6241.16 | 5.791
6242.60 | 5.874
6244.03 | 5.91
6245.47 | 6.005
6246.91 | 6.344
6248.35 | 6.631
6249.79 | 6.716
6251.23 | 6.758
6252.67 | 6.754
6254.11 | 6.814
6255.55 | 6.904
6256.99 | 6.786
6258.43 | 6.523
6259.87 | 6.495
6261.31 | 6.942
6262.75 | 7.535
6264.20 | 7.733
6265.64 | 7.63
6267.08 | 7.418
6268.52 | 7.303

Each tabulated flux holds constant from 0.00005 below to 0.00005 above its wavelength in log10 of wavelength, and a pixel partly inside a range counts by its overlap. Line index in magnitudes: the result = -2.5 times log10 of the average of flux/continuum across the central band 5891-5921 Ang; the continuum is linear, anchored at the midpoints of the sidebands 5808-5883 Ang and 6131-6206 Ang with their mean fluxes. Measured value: 0.40 mag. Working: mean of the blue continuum 8.2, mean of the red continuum 7.87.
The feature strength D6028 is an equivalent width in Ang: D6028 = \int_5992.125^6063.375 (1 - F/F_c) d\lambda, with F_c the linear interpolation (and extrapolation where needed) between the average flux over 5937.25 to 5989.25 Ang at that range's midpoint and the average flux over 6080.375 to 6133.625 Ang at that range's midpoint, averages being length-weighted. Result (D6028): -3.95 Ang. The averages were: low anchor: 7.62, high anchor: 9.32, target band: 8.85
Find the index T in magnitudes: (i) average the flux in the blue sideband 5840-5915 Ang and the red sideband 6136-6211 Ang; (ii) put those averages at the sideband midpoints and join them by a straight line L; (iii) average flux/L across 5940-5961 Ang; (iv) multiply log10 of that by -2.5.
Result -0.10 mag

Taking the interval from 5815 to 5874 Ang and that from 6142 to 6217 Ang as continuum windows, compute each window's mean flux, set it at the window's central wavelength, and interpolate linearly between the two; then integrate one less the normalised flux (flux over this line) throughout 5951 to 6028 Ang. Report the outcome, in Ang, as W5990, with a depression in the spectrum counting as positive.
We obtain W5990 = -1.4 Ang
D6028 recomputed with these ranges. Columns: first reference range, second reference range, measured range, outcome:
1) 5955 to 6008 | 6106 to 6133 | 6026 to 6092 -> -4.84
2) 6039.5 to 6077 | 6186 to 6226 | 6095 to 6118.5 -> -2.95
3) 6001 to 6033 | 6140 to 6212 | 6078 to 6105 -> -4.49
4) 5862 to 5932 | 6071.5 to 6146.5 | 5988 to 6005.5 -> -1.80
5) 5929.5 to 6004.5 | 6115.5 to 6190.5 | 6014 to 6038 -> -2.56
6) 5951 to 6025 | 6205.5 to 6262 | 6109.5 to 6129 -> -4.96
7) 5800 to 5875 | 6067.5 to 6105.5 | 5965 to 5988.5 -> 3.42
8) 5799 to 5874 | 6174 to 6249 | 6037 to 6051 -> -3.33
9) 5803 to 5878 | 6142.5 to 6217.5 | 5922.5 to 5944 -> 2.22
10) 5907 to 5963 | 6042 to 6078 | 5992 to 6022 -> -0.33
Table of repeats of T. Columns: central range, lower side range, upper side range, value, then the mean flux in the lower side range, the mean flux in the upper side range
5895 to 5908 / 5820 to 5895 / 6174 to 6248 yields 0.34 mag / 7.43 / 6.53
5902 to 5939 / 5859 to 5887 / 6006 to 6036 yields 0.10 mag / 7.08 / 8.71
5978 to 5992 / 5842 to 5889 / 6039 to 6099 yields 0.07 mag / 7.32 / 9.45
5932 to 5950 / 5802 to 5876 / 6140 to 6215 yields 0.08 mag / 8.45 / 7.54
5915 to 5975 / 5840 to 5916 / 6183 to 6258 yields -0.13 mag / 6.58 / 6.45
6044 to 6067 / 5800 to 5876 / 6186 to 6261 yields -0.25 mag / 8.47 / 6.42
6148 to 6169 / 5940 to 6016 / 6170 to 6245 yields -0.11 mag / 7.94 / 6.57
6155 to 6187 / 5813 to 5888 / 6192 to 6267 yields -0.05 mag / 7.96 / 6.47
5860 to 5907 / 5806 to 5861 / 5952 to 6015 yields 0.39 mag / 8.6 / 7.99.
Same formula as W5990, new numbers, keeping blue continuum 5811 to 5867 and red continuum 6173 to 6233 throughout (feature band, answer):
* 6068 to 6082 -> -4.5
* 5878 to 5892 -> 5.7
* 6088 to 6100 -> -4.5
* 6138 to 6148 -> -4.7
